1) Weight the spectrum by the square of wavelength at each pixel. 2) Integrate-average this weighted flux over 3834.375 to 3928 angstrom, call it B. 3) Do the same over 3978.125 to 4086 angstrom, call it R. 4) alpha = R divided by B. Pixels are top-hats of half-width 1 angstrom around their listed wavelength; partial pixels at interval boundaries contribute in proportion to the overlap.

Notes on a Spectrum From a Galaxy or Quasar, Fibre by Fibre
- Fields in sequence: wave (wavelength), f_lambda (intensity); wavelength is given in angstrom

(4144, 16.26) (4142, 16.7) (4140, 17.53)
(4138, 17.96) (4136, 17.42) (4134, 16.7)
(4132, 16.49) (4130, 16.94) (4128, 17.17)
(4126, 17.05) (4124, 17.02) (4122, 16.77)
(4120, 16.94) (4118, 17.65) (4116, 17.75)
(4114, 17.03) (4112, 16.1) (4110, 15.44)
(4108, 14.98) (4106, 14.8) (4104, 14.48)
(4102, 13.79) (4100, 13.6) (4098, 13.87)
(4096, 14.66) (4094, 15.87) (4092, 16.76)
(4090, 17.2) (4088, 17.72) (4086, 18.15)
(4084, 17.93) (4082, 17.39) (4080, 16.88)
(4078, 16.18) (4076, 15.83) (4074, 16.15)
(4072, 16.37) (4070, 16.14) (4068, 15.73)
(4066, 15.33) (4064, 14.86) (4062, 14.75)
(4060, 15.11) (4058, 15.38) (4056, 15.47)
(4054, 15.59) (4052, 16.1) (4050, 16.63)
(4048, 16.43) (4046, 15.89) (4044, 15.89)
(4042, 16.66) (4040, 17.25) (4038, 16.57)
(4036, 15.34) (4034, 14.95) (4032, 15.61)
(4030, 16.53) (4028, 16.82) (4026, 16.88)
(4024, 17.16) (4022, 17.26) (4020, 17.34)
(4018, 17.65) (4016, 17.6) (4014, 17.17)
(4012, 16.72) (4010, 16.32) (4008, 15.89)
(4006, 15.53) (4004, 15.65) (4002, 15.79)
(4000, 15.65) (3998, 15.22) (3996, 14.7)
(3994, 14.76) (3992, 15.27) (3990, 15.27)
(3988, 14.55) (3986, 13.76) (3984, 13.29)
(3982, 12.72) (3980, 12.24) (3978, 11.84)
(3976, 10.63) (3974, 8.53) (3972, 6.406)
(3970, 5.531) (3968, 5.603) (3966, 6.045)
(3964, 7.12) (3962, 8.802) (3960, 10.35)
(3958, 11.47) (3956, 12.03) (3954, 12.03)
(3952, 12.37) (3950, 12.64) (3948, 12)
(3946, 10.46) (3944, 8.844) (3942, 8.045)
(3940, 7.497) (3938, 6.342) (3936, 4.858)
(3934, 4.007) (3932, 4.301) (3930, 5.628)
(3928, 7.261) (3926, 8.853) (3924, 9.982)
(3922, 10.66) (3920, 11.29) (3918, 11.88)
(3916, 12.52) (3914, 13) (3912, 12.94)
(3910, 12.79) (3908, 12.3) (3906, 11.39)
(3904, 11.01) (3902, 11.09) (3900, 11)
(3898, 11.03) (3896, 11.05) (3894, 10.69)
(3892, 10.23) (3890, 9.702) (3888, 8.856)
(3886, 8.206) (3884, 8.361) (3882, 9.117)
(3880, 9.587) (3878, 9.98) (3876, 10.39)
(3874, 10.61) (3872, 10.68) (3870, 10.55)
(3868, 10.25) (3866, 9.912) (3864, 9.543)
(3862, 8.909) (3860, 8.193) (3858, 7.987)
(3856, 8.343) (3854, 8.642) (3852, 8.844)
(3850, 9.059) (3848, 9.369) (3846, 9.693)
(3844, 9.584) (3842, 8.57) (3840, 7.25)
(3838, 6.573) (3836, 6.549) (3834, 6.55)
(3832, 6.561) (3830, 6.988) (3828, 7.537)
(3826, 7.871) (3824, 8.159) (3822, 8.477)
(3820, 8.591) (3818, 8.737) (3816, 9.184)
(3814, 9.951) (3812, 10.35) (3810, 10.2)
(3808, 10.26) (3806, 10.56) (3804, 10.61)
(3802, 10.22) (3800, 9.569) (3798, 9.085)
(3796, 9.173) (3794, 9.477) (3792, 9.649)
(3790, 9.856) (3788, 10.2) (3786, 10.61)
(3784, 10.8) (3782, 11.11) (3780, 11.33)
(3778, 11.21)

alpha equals 1.7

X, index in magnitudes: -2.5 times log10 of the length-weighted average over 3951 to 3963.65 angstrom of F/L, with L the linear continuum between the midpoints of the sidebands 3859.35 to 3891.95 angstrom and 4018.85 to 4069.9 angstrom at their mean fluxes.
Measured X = 0.16 mag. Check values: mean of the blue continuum 9.59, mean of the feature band 11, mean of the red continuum 16.1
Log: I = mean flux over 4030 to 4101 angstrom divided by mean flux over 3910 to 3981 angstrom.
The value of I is 1.7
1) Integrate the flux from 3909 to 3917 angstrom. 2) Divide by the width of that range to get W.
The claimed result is 12.8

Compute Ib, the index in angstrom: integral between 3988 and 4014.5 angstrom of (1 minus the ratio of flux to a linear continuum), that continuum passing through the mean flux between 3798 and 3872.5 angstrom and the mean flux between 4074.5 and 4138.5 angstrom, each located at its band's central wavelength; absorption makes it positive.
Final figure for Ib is -4.2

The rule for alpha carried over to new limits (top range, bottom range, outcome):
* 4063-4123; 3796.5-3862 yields 2.11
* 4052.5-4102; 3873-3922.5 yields 1.61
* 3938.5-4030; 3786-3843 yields 1.60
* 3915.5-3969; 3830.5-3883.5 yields 1.05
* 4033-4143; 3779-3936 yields 1.93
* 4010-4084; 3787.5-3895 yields 1.98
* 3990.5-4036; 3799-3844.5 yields 2.07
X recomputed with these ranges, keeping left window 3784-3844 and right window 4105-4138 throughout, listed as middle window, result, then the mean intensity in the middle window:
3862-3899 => 0.07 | 9.9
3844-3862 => 0.12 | 8.82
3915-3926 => 0.05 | 11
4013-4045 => -0.16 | 16.7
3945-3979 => 0.29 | 9.64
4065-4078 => -0.04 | 15.9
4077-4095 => -0.09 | 17.1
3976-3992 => -0.01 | 13.3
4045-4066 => -0.04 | 15.6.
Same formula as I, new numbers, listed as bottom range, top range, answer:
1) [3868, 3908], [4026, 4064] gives 1.56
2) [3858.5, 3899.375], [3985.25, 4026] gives 1.64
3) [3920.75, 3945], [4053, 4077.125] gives 2.15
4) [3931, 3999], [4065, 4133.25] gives 1.58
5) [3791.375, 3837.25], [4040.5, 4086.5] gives 1.82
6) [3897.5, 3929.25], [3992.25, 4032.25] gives 1.46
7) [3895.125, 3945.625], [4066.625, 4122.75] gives 1.68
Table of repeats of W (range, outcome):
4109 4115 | 16.2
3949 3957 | 12.3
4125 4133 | 16.9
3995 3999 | 15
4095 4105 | 14.1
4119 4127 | 16.9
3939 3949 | 9.37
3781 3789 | 10.7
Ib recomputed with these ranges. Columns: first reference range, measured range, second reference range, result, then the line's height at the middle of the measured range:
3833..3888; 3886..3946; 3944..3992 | 1.25 angstrom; 9.87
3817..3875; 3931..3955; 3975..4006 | 7.32 angstrom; 12.3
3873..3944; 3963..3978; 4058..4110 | 5.55 angstrom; 11.8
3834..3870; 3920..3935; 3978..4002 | 5.34 angstrom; 11.7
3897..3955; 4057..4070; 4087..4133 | -0.65 angstrom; 14.5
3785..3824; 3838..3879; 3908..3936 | 1.58 angstrom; 9.62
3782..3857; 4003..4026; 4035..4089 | -3.04 angstrom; 14.8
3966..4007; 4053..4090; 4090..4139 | -3.12 angstrom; 14.9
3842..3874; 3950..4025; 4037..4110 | 1.39 angstrom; 13.3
